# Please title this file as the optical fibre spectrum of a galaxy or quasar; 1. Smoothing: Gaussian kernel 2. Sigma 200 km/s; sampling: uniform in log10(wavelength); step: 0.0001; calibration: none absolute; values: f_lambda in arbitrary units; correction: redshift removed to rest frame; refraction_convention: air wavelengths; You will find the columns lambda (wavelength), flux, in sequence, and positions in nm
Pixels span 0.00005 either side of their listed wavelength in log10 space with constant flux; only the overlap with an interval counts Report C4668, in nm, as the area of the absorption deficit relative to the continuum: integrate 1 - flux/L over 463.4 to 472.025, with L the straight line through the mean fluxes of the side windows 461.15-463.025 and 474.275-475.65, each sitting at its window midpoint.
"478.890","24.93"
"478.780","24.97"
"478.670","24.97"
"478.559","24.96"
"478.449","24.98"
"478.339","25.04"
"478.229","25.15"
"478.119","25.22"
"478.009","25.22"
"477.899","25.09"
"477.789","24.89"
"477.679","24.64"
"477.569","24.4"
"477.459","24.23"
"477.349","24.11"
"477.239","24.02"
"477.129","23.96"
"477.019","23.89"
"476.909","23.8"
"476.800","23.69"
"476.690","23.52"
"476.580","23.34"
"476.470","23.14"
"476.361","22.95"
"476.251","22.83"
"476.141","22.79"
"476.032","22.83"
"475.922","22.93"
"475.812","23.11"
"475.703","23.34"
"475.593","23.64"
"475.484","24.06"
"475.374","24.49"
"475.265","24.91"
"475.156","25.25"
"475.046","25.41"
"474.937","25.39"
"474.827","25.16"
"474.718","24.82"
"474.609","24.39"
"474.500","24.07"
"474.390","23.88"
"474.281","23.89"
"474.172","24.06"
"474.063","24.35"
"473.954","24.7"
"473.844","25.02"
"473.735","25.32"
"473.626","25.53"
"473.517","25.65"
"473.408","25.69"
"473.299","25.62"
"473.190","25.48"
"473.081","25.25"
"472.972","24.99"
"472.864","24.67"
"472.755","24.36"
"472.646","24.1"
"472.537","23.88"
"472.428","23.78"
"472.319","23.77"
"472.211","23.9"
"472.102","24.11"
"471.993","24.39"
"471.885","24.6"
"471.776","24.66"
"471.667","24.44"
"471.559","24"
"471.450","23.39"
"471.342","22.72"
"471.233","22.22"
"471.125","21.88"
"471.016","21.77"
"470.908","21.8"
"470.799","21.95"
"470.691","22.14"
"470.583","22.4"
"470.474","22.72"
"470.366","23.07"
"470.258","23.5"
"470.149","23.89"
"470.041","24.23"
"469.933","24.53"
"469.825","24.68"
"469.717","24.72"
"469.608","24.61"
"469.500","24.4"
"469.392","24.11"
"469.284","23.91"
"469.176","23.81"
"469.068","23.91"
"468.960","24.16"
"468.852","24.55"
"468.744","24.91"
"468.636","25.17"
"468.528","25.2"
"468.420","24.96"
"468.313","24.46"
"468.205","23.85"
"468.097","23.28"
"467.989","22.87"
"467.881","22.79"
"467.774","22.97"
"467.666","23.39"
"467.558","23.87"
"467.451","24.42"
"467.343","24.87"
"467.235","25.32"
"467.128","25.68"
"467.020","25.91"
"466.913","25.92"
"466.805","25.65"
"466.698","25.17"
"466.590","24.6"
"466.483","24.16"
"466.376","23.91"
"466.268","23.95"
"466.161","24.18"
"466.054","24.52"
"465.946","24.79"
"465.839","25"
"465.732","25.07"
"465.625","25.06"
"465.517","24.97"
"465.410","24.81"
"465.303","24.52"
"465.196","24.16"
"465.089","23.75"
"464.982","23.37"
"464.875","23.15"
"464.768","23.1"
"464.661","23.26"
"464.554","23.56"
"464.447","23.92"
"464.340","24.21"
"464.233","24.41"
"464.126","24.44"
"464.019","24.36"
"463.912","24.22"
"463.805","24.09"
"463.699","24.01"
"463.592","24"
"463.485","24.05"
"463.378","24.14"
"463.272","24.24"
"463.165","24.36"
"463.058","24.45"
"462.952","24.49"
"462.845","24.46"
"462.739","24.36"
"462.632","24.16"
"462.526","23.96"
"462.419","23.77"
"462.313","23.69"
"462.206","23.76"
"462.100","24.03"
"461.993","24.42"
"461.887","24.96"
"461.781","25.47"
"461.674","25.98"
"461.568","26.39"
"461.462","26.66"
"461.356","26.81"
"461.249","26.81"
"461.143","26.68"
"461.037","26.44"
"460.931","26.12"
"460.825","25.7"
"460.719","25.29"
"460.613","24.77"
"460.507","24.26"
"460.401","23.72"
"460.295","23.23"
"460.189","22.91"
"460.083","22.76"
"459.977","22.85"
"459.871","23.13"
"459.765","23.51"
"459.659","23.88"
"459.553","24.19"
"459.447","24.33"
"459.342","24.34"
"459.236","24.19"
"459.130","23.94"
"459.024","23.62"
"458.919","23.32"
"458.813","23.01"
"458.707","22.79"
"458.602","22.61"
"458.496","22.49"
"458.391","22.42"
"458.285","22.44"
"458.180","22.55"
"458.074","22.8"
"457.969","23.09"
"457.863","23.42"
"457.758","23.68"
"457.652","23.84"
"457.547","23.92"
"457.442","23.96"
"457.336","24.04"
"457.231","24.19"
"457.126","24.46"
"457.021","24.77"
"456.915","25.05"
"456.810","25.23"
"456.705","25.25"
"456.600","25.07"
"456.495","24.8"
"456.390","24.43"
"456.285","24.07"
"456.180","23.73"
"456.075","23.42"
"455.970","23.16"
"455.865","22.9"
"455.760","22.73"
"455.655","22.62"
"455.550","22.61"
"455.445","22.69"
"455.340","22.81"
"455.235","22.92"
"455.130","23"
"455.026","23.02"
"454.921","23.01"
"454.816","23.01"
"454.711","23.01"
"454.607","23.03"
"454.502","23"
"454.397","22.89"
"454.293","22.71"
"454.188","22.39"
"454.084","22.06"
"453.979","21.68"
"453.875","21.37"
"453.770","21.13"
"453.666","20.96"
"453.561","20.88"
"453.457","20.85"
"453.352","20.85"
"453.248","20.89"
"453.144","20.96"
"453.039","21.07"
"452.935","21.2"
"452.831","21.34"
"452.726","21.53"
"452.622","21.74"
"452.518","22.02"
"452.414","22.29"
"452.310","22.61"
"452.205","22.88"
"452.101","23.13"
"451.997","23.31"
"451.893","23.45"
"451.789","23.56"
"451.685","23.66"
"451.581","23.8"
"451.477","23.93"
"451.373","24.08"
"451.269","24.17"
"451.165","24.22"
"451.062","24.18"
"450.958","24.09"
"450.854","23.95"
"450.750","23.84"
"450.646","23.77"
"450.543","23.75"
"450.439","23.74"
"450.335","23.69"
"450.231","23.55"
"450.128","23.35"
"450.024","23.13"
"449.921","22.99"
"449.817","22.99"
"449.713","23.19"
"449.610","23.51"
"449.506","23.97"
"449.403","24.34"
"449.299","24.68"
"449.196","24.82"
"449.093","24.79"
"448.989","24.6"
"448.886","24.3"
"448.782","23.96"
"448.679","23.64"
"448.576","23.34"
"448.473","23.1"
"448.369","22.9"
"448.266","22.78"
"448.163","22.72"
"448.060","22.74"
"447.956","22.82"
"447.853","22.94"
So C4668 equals 0.27 nm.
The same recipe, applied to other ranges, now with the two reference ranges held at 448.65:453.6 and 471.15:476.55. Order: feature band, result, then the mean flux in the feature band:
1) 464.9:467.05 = -0.07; 24.6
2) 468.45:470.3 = -0.03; 24.4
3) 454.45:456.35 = 0.02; 23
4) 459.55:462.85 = -0.15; 24.7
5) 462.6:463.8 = -0.03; 24.2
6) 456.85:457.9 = -0.03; 24.2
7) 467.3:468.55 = 0.00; 23.9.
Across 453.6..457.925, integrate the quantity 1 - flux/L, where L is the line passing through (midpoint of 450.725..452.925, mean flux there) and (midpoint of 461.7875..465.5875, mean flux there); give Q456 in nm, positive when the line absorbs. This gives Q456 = 0.03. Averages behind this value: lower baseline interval 23.2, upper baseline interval 24.1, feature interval 23.3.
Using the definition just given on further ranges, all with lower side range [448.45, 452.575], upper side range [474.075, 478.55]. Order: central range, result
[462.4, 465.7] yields -0.03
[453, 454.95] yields 0.15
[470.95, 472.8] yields 0.04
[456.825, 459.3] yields 0.03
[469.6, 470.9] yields 0.03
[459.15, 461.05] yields -0.02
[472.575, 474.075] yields -0.06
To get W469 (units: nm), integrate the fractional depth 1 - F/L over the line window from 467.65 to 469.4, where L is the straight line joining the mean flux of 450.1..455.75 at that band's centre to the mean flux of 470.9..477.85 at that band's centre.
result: -0.02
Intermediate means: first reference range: 22.7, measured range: 24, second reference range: 24.1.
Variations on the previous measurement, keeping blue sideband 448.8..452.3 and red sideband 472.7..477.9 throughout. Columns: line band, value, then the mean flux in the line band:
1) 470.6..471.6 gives 0.07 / 22.4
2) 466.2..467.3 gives -0.04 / 25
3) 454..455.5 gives 0.07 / 22.8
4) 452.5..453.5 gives 0.11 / 21.2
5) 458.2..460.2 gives 0.06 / 23.3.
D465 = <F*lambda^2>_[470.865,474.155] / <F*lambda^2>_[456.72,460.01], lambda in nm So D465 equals 1.09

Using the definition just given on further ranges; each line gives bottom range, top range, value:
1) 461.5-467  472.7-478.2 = 1.05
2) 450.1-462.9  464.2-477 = 1.09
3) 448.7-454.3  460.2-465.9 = 1.13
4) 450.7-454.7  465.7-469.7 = 1.16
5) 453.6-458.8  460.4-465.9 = 1.09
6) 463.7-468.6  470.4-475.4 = 1.02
